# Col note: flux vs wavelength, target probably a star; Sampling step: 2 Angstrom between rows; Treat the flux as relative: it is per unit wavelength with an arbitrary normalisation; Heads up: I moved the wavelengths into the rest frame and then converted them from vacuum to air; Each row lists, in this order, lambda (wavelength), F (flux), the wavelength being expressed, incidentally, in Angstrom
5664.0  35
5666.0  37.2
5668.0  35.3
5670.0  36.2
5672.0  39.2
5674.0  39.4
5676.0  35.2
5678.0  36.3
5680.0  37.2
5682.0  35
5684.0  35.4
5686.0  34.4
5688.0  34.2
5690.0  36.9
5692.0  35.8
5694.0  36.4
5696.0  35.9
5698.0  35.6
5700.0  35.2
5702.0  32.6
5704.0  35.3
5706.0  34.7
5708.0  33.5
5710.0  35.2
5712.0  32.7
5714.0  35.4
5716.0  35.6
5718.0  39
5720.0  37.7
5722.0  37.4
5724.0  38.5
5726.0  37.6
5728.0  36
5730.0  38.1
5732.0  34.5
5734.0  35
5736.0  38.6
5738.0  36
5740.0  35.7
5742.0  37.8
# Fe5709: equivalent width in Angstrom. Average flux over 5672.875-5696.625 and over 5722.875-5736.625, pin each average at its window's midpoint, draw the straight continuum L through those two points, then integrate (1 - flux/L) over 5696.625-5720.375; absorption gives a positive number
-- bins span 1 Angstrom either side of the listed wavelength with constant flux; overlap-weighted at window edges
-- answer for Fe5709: 0.9 Angstrom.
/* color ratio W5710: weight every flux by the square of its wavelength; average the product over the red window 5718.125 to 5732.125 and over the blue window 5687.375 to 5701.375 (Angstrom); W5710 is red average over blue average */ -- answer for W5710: 1.06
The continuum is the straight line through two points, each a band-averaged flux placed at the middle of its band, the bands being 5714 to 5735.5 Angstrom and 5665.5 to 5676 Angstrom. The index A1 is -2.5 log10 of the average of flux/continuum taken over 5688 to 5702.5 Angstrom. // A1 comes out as 0.05 mag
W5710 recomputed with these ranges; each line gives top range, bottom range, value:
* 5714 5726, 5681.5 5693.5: 1.07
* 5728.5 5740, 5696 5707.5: 1.06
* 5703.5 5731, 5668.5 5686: 1.00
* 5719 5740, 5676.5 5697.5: 1.05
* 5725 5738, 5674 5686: 1.03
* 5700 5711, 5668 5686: 0.95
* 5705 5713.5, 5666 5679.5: 0.93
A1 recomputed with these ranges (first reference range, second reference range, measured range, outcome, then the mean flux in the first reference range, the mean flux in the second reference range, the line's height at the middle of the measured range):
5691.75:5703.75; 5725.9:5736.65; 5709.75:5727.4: -0.02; 35.2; 36.5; 36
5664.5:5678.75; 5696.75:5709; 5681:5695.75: 0.00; 36.9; 34.5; 35.6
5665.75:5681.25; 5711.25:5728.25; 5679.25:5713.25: 0.05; 37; 36.7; 36.9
